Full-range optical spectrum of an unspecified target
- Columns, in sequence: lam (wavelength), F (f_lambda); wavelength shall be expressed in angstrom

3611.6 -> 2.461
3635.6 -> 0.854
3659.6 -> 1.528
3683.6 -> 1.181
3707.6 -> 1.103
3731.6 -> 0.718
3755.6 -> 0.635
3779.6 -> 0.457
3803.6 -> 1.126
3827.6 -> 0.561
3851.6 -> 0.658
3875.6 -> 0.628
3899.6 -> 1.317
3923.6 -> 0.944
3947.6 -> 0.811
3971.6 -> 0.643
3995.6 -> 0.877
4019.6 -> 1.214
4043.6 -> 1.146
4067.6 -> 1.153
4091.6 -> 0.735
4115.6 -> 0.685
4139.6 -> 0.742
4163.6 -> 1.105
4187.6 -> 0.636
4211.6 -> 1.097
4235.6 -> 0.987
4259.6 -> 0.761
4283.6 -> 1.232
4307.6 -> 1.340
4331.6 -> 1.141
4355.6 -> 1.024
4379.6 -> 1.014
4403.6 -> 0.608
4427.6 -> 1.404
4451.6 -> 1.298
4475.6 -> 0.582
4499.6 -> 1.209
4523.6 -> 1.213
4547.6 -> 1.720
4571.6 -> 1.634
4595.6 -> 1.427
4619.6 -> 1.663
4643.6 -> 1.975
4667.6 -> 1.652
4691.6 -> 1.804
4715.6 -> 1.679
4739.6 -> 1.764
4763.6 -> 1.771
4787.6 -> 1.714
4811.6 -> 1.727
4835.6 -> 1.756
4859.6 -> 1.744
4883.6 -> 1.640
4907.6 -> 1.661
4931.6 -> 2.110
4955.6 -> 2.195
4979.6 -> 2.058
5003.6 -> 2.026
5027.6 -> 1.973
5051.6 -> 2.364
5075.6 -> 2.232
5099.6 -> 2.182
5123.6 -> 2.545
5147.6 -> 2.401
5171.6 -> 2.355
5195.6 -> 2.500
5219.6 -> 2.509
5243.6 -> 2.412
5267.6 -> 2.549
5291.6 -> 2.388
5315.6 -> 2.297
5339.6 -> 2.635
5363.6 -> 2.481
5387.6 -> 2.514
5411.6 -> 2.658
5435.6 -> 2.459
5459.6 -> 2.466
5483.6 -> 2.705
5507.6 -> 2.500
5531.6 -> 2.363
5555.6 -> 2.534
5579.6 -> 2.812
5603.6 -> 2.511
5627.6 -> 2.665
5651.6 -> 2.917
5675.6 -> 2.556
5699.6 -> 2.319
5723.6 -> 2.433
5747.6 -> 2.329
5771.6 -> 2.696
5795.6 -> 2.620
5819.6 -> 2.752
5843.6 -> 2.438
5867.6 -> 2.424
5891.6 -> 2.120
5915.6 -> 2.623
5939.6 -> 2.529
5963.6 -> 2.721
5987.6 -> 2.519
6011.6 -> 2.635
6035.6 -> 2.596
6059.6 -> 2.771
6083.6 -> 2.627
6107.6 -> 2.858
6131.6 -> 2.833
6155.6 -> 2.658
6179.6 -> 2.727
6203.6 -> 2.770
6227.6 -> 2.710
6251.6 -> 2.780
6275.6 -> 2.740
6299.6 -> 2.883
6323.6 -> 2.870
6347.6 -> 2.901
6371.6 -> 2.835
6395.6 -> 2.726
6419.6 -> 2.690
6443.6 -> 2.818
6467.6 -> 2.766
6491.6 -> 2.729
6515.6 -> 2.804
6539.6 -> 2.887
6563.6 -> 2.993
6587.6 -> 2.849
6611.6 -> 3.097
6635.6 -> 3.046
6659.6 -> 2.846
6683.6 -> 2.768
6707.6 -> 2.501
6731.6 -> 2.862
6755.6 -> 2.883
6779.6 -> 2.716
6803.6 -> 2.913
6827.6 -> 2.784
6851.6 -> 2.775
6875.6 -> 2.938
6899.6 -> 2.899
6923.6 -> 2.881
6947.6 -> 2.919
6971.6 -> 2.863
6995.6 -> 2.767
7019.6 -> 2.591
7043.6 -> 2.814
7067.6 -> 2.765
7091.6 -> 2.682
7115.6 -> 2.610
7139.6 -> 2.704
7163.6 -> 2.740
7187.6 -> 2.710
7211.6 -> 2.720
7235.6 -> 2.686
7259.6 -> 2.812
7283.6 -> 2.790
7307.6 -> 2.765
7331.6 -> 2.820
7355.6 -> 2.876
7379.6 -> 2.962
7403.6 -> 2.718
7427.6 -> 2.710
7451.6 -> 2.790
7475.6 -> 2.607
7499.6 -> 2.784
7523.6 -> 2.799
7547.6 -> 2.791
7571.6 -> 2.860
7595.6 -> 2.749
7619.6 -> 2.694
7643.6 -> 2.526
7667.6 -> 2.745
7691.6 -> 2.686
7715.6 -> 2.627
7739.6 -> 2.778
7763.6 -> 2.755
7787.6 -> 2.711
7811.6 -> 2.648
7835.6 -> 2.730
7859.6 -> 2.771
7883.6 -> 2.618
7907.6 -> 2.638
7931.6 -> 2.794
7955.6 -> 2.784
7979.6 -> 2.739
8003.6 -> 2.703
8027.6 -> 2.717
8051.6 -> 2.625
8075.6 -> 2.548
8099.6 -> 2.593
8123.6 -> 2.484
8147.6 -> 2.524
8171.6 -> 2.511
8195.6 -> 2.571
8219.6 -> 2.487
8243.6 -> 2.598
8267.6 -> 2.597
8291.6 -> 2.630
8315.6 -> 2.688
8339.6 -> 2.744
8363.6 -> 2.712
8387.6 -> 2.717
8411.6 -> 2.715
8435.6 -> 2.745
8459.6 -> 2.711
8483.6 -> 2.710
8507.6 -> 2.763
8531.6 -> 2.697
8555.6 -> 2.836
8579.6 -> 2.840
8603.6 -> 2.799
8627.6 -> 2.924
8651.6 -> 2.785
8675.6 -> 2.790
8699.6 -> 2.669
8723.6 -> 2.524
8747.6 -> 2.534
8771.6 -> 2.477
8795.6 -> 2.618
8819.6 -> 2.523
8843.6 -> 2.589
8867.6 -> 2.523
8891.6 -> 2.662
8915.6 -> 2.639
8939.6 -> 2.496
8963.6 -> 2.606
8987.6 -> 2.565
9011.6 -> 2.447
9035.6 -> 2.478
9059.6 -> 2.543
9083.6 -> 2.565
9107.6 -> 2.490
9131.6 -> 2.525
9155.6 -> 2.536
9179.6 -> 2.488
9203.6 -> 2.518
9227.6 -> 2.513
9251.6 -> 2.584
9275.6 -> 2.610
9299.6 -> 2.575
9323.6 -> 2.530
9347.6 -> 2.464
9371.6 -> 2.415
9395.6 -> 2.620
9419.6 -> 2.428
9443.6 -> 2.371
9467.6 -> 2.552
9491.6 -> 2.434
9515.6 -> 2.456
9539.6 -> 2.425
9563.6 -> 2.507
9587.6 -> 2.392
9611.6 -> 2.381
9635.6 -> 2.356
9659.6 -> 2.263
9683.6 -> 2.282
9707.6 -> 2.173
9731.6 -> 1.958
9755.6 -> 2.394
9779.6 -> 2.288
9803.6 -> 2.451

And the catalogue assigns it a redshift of 0.14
